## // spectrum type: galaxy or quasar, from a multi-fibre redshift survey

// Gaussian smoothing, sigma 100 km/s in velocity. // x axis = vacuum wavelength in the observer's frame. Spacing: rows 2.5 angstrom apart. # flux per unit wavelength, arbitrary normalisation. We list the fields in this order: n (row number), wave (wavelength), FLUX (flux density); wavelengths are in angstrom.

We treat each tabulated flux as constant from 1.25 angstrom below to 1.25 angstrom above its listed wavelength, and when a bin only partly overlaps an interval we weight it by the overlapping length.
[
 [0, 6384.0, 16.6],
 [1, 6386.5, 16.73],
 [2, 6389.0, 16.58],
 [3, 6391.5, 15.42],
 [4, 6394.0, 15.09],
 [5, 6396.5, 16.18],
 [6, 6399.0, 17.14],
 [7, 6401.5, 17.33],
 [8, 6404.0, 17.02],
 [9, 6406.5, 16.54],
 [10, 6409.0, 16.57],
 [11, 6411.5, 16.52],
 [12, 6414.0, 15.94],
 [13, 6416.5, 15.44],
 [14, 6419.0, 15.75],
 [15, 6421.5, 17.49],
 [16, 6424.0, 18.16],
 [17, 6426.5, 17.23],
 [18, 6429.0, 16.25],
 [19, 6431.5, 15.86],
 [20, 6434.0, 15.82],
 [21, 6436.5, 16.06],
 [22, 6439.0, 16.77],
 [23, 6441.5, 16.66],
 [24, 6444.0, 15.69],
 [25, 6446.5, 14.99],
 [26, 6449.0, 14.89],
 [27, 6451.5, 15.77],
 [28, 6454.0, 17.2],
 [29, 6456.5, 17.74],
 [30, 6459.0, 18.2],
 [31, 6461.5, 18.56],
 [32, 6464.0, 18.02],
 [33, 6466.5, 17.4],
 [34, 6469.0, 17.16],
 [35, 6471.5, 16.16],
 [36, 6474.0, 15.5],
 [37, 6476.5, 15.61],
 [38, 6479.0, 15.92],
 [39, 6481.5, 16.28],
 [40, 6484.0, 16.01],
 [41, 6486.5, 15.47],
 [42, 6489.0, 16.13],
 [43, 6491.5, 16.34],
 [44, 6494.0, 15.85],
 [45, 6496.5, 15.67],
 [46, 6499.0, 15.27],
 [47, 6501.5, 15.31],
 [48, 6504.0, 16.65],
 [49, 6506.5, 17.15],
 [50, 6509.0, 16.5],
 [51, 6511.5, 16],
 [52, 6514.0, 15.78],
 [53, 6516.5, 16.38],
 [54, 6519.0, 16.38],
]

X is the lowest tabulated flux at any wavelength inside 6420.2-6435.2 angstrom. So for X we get 15.82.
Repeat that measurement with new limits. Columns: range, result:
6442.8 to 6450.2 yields 14.89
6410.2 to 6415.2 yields 15.94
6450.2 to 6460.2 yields 15.77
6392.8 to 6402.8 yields 15.09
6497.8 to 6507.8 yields 15.27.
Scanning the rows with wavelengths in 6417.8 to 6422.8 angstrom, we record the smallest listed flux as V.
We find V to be 15.75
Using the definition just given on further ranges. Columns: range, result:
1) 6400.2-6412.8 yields 16.52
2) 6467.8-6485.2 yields 15.5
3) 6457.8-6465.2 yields 18.02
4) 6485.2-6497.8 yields 15.47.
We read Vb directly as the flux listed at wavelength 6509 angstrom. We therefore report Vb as 16.5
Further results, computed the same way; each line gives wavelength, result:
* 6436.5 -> 16.06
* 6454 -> 17.2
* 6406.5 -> 16.54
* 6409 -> 16.57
